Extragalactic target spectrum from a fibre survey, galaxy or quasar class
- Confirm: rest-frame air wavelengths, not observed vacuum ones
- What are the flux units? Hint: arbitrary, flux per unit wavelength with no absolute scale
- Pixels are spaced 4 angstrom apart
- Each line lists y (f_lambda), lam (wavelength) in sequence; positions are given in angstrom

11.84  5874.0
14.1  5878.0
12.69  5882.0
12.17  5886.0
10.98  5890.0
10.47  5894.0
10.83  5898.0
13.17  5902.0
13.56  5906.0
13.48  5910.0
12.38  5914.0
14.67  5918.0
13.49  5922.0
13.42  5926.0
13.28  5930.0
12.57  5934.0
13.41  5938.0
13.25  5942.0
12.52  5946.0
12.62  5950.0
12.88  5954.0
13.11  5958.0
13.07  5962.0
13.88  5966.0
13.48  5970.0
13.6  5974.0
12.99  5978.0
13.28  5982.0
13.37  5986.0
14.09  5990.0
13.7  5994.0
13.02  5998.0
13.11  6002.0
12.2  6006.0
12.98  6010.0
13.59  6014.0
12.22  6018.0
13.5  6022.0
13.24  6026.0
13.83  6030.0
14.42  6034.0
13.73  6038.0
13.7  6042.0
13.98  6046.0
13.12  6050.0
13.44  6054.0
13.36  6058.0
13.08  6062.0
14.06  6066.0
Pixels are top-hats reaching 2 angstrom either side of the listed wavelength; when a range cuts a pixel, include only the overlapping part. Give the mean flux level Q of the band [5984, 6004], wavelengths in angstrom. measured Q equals 13.5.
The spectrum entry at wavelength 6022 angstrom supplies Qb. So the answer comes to 13.5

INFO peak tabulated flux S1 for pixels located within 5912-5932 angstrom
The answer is 14.67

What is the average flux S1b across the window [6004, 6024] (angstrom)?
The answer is 12.9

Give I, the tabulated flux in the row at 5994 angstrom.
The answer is 13.7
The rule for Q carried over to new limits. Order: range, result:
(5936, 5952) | 12.9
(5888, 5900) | 10.8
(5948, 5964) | 12.9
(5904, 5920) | 13.5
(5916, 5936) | 13.5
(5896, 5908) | 12.5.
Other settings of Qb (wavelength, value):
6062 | 13.08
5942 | 13.25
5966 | 13.88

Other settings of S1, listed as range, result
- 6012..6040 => 14.42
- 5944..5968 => 13.88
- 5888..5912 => 13.56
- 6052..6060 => 13.44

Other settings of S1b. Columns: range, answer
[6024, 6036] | 13.8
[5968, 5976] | 13.5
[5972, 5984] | 13.3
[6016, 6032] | 13.2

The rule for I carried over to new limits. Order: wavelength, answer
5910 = 13.48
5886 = 12.17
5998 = 13.02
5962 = 13.07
